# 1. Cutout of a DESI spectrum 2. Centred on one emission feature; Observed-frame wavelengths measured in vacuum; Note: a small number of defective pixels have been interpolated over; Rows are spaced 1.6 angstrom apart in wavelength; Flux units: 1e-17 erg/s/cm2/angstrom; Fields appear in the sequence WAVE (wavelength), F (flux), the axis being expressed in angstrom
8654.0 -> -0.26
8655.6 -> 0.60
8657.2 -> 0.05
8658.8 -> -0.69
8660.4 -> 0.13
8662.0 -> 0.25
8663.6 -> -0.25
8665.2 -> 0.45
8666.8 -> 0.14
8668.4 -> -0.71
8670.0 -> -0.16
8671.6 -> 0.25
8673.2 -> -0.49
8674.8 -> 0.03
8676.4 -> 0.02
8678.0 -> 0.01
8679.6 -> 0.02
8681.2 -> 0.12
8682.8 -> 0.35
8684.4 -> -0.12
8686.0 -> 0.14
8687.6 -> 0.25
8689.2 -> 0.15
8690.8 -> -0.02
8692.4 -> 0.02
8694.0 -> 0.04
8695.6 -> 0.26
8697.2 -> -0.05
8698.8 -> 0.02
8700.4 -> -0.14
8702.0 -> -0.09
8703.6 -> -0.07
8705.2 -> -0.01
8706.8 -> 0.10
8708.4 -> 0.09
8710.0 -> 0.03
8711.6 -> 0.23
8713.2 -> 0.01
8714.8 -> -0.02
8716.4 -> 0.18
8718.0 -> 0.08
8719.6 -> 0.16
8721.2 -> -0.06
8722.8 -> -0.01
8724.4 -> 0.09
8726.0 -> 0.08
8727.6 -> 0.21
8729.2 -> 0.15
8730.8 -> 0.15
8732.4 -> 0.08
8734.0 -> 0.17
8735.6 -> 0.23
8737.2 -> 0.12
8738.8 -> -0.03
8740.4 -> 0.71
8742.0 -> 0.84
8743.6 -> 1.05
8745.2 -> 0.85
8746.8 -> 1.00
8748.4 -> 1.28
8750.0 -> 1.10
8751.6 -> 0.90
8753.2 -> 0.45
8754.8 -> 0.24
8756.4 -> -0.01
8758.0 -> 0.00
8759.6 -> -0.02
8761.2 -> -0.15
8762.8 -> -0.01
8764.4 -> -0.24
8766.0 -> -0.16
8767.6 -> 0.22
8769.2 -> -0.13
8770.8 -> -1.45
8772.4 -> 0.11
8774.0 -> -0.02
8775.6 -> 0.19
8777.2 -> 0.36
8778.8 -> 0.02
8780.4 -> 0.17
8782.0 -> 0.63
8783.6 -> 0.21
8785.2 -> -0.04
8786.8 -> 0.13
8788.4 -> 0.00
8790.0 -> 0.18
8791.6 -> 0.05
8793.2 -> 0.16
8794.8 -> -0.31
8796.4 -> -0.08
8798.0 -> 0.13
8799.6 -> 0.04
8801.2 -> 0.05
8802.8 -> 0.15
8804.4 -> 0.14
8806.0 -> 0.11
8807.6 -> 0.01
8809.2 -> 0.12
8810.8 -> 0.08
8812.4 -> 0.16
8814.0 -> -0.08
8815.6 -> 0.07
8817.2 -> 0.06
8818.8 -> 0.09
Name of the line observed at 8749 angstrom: [O II]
